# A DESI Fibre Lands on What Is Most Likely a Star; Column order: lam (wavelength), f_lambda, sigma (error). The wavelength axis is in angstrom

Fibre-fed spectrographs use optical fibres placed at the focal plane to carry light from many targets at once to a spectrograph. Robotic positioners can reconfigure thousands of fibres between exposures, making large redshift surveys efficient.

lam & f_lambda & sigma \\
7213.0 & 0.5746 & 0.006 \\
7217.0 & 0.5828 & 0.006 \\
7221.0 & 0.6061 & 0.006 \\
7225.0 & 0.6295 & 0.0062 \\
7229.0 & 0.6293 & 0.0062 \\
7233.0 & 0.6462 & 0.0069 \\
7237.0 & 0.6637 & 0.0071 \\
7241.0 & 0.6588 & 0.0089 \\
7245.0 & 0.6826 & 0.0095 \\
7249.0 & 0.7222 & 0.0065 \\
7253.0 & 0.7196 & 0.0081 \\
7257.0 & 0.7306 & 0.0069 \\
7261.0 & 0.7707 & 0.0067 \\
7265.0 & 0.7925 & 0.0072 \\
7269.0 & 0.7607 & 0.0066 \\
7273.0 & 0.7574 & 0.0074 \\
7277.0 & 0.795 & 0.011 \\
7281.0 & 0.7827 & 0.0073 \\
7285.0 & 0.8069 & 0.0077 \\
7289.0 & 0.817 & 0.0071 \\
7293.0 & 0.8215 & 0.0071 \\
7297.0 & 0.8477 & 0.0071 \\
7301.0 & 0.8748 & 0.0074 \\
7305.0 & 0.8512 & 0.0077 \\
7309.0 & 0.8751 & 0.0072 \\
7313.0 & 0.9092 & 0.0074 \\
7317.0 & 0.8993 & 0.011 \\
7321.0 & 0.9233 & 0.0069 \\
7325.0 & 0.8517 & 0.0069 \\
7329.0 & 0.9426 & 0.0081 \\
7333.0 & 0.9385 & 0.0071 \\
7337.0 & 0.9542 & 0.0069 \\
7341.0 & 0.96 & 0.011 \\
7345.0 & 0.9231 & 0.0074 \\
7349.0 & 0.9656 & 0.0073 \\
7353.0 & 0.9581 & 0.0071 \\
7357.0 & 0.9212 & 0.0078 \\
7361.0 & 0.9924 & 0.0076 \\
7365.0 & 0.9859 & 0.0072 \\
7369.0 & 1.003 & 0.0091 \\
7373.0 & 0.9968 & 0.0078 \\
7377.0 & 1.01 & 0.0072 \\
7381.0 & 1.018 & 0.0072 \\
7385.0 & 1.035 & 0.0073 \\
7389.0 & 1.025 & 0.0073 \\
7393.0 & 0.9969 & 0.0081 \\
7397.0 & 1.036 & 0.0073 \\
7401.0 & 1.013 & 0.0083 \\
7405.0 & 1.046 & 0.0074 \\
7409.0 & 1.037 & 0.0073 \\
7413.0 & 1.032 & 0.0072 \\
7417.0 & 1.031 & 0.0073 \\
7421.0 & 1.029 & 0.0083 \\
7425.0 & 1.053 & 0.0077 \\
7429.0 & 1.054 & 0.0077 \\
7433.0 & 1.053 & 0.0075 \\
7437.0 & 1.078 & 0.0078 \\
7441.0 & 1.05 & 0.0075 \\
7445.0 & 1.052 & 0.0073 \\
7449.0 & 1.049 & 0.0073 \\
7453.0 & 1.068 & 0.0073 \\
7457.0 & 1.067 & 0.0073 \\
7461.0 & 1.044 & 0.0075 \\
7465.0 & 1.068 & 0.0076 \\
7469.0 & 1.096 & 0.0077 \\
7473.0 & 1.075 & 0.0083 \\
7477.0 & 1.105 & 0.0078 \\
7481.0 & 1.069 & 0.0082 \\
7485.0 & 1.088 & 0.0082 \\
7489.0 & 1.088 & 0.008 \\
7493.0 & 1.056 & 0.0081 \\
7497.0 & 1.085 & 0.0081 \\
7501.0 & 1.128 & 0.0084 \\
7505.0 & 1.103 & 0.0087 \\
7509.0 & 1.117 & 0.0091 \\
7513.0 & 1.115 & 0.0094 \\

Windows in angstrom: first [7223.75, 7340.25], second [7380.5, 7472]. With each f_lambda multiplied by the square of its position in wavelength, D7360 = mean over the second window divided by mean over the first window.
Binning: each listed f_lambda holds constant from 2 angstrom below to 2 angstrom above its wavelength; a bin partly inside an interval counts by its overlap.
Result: 1.4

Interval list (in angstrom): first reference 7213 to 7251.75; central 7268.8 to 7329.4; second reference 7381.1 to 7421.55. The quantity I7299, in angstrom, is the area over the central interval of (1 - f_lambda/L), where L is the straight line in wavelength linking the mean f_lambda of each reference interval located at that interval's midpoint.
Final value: -3.7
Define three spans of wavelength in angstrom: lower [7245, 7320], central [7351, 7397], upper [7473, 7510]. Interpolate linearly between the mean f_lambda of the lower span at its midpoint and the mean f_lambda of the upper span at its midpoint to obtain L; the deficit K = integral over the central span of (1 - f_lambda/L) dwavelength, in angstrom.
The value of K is -3.2 angstrom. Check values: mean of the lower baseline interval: 0.806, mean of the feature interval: 0.997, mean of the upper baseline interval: 1.09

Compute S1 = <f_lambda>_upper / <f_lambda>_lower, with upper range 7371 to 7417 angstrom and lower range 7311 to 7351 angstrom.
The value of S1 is 1.10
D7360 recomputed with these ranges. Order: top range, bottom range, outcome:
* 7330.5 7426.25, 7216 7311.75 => 1.38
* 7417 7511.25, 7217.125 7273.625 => 1.64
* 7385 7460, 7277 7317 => 1.28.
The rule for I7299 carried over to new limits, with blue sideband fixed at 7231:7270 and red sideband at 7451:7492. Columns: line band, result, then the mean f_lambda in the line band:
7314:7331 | -1.5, 0.905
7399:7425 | -1.4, 1.03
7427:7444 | -0.7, 1.06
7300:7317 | -1.5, 0.88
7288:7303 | -1.0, 0.842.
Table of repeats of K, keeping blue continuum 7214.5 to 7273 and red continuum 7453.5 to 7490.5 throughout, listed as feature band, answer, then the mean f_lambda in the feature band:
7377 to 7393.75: -1.6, 1.02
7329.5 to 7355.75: -2.8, 0.949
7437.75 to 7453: -0.3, 1.05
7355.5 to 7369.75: -1.4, 0.975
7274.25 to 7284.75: -0.6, 0.79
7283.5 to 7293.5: -0.7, 0.815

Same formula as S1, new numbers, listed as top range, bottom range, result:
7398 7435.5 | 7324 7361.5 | 1.10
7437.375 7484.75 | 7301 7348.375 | 1.17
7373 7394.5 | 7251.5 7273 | 1.34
